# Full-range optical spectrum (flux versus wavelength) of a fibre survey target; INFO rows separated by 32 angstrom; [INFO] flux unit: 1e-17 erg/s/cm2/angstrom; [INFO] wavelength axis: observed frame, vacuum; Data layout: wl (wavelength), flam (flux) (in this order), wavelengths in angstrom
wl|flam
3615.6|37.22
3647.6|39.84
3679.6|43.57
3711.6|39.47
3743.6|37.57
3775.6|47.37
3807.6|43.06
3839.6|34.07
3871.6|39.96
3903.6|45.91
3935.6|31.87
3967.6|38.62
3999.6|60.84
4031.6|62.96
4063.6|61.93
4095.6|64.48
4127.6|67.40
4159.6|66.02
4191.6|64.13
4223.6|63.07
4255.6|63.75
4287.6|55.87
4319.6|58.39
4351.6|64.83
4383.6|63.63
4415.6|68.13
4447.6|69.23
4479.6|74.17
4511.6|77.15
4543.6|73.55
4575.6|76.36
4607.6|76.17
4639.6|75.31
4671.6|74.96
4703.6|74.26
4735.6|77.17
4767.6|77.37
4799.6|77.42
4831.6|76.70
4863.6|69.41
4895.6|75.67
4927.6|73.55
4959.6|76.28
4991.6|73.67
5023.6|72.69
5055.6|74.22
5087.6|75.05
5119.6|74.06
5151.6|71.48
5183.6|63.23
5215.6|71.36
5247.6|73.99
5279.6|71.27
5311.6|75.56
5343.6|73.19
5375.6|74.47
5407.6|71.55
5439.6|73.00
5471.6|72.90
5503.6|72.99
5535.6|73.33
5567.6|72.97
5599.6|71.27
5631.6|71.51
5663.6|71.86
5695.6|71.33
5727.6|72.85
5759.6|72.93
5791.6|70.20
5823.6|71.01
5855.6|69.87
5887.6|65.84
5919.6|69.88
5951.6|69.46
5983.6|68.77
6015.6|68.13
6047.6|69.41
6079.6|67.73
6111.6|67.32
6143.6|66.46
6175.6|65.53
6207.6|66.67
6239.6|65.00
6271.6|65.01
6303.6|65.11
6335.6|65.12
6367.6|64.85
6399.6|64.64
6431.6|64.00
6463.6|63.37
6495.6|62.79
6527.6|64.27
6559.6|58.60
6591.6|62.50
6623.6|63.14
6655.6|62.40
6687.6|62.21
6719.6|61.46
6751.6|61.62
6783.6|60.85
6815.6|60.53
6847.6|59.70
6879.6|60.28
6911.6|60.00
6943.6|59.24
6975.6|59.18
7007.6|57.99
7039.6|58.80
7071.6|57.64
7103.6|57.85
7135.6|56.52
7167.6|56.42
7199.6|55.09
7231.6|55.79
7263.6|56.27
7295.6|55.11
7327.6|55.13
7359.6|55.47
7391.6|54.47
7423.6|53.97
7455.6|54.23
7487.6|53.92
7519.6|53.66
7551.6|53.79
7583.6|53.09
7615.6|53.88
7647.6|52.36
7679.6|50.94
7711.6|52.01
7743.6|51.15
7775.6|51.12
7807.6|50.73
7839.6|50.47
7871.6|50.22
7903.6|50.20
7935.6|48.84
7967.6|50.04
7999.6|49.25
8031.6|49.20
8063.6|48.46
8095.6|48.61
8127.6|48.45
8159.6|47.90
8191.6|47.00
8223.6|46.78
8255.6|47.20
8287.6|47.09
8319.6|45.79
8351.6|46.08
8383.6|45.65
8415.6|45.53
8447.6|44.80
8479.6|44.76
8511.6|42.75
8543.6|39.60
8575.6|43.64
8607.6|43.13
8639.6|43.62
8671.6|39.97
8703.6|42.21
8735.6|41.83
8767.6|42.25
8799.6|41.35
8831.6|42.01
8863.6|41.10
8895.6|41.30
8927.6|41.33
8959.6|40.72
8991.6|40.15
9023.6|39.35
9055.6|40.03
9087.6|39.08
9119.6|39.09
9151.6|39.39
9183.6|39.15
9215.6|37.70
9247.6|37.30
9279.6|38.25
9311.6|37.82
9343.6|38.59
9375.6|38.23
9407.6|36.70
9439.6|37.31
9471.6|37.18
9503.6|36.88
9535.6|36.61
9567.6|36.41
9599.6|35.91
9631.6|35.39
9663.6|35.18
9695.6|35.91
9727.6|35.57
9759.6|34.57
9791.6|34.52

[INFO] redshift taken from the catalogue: 0.00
